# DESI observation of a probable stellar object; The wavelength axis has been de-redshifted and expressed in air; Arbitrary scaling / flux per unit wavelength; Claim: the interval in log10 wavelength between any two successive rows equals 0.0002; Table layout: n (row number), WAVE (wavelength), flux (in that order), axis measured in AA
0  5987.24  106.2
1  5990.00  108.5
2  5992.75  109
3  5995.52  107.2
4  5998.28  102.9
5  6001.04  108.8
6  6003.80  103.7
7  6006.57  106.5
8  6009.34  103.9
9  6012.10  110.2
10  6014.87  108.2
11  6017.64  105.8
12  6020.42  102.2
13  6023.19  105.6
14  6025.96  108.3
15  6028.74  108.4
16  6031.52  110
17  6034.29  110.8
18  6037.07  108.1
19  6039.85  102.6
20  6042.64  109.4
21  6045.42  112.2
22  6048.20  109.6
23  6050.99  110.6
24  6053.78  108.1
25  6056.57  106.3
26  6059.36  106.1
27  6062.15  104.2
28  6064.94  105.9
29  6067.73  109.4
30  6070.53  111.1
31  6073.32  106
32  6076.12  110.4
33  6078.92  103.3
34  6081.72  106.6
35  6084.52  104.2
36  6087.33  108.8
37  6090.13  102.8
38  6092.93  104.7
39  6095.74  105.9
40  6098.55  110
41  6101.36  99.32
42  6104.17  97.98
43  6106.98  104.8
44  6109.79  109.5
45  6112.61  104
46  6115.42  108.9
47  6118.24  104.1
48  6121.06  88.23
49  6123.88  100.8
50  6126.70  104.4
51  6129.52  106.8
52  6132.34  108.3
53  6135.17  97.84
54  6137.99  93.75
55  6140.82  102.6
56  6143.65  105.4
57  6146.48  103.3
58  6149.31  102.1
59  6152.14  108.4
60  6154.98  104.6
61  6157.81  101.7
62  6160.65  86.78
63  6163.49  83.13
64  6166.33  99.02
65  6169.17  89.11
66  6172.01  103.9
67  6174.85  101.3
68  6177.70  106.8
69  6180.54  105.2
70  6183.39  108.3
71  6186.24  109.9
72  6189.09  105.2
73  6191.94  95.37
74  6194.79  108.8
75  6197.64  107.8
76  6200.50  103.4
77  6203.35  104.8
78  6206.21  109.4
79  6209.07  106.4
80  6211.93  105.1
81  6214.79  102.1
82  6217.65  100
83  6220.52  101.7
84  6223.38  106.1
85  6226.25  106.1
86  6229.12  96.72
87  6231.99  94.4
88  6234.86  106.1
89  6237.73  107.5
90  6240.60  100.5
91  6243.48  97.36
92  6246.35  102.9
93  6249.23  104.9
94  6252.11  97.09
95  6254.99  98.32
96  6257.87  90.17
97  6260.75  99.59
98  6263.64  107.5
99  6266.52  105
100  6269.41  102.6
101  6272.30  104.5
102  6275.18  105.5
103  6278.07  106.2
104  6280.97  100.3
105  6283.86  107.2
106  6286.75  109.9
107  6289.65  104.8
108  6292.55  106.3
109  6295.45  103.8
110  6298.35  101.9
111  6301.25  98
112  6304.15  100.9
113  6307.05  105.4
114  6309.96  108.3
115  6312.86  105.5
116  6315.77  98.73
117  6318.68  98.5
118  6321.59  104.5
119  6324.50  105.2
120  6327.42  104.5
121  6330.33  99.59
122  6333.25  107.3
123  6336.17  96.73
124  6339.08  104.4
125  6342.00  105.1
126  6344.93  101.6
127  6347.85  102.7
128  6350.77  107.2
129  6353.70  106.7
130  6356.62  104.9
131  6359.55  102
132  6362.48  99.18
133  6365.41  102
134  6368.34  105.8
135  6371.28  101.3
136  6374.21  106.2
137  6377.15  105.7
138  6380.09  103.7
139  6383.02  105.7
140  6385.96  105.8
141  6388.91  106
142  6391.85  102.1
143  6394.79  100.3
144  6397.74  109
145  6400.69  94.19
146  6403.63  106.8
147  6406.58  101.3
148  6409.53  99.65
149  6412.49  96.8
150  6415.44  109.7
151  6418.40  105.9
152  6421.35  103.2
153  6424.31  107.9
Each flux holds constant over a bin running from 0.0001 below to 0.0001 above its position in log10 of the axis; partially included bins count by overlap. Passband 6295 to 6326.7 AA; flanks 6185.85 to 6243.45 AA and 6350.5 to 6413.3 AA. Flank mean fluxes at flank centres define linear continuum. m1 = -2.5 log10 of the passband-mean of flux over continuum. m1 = 0.01 mag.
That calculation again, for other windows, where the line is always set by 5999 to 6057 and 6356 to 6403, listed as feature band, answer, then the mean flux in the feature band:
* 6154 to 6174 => 0.113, 95.4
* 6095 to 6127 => 0.037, 103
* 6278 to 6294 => -0.012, 106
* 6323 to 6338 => 0.013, 103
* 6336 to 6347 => 0.013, 103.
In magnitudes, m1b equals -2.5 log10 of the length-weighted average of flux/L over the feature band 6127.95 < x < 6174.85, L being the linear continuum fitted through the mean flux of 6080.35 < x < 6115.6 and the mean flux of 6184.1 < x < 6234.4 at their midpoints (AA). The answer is 0.049 mag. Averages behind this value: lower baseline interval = 105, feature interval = 99.9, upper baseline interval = 104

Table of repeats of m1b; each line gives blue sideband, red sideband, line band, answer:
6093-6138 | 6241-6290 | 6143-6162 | 0.01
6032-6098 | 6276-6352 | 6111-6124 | 0.05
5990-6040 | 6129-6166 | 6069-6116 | -0.03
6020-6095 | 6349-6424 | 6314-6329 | 0.02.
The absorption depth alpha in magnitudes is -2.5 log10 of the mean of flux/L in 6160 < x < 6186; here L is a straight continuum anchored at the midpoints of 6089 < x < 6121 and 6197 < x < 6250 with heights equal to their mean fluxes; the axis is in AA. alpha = 0.05 mag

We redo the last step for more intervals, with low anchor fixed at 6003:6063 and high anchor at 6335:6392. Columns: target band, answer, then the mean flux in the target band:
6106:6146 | 0.04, 103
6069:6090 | 0.00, 107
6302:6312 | 0.00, 105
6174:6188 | -0.01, 106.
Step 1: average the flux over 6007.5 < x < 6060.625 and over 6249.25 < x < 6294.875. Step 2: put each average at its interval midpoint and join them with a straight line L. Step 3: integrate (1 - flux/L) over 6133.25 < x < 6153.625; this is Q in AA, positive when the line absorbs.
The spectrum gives 0.7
